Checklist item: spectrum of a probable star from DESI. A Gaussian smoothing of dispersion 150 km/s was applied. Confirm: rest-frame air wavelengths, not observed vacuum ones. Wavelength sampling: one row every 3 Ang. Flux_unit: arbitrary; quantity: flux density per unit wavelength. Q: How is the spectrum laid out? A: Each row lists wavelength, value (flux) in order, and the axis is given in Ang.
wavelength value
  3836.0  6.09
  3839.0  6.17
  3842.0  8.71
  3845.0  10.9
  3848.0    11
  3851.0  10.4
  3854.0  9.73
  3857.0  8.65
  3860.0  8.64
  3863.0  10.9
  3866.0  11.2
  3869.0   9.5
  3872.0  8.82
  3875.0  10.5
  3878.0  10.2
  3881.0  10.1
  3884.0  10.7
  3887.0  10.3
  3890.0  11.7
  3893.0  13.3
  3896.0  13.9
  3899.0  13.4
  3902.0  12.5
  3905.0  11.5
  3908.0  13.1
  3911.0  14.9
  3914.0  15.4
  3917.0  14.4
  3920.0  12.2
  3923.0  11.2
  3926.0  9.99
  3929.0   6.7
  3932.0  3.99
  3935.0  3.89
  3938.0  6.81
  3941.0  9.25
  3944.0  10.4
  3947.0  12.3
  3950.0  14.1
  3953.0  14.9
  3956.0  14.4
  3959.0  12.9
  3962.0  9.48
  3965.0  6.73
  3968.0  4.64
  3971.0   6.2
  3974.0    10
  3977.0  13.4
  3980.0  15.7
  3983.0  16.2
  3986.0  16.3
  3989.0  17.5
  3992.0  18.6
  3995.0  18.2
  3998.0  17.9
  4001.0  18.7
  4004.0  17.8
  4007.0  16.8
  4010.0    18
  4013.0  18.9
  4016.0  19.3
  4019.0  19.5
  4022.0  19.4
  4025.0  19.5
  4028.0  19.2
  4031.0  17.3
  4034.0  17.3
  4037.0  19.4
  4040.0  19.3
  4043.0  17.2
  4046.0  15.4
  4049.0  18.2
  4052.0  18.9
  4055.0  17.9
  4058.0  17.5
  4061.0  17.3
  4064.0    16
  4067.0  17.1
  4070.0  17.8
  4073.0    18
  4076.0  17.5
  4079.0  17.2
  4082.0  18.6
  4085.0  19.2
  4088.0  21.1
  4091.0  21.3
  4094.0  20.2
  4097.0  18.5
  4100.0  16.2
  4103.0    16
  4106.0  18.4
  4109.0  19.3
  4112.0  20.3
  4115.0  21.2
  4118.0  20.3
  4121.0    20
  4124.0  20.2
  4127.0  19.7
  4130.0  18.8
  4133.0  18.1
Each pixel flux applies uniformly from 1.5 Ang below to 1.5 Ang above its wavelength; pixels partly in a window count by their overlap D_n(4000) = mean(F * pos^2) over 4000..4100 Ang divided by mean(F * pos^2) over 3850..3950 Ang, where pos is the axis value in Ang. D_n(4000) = 1.9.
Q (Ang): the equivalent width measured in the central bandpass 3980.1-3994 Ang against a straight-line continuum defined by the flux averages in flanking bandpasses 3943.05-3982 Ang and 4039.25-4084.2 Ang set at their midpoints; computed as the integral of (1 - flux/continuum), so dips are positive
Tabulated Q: -4.6 Ang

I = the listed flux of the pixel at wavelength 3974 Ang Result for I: 10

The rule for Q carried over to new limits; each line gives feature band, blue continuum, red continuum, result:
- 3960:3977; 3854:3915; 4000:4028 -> 8.47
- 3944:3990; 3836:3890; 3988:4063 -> 9.00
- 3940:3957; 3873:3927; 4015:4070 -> 1.92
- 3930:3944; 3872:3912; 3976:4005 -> 7.66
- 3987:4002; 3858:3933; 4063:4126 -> -3.12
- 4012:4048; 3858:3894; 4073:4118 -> -4.60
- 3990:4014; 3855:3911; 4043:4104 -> -4.15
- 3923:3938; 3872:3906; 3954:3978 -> 5.50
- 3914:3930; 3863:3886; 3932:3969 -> -2.39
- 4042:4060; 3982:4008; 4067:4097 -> 0.88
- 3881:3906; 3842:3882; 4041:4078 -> -1.93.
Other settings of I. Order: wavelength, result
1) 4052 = 18.9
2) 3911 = 14.9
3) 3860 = 8.64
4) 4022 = 19.4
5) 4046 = 15.4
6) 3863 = 10.9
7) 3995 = 18.2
